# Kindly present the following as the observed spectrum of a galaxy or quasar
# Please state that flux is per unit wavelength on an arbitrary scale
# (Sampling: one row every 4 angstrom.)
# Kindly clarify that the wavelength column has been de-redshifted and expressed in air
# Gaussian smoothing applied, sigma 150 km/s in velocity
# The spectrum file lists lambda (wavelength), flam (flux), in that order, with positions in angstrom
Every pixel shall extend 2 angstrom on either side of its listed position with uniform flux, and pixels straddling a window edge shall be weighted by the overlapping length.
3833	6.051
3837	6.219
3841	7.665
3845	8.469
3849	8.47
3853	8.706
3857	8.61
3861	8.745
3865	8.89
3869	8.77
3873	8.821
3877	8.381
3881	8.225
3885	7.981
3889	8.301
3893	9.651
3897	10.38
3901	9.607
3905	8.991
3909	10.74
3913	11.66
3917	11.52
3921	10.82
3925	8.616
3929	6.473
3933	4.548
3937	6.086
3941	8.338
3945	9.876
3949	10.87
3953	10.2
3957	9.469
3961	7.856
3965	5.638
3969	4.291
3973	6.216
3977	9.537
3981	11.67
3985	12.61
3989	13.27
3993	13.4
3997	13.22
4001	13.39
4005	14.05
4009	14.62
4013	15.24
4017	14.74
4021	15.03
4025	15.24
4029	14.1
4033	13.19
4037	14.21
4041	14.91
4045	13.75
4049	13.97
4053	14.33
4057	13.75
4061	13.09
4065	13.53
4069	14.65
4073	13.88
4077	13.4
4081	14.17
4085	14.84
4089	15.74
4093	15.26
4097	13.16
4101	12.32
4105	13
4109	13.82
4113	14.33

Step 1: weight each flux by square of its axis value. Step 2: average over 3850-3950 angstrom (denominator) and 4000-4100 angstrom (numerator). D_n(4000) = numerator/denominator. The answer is 1.7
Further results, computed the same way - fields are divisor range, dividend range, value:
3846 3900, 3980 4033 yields 1.70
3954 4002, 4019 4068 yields 1.46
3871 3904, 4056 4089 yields 1.73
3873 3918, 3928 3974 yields 0.81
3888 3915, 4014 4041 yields 1.55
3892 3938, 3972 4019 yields 1.46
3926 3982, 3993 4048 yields 1.87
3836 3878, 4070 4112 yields 1.87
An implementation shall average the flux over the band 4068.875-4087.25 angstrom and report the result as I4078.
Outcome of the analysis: 14.2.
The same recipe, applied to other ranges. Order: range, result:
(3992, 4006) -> 13.5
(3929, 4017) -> 10.2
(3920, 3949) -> 7.93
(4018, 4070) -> 14.1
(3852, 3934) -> 9.03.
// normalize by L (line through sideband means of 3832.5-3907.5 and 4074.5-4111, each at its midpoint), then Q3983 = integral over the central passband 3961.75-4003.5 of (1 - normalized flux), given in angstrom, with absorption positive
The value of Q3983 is 3.92 angstrom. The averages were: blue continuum 8.53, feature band 10.3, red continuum 14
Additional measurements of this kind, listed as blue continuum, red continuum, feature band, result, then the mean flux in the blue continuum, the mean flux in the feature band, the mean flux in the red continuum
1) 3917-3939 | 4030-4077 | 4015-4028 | -2.74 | 7.69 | 14.9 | 13.9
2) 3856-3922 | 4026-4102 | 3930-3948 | 5.68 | 9.41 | 7.37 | 14.1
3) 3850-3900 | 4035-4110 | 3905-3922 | -1.97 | 8.8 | 10.9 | 14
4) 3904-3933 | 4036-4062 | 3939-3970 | 6.49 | 9.5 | 8.45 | 14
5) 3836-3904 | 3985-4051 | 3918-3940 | 6.55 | 8.62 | 7.55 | 14.1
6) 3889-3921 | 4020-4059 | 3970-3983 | 3.81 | 10.3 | 8.77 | 14.2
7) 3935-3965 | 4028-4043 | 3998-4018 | -3.15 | 8.74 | 14.3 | 14.1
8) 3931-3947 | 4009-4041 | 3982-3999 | -2.10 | 7.21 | 13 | 14.6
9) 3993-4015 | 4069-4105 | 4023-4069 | 0.06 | 14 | 14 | 14.1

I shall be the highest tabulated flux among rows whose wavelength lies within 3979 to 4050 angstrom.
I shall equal 15.24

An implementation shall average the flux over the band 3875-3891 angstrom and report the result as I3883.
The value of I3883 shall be 8.22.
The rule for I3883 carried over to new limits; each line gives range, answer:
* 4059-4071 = 13.8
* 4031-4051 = 14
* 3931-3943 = 6.32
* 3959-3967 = 6.75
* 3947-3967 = 8.81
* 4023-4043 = 14.3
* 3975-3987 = 11.3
